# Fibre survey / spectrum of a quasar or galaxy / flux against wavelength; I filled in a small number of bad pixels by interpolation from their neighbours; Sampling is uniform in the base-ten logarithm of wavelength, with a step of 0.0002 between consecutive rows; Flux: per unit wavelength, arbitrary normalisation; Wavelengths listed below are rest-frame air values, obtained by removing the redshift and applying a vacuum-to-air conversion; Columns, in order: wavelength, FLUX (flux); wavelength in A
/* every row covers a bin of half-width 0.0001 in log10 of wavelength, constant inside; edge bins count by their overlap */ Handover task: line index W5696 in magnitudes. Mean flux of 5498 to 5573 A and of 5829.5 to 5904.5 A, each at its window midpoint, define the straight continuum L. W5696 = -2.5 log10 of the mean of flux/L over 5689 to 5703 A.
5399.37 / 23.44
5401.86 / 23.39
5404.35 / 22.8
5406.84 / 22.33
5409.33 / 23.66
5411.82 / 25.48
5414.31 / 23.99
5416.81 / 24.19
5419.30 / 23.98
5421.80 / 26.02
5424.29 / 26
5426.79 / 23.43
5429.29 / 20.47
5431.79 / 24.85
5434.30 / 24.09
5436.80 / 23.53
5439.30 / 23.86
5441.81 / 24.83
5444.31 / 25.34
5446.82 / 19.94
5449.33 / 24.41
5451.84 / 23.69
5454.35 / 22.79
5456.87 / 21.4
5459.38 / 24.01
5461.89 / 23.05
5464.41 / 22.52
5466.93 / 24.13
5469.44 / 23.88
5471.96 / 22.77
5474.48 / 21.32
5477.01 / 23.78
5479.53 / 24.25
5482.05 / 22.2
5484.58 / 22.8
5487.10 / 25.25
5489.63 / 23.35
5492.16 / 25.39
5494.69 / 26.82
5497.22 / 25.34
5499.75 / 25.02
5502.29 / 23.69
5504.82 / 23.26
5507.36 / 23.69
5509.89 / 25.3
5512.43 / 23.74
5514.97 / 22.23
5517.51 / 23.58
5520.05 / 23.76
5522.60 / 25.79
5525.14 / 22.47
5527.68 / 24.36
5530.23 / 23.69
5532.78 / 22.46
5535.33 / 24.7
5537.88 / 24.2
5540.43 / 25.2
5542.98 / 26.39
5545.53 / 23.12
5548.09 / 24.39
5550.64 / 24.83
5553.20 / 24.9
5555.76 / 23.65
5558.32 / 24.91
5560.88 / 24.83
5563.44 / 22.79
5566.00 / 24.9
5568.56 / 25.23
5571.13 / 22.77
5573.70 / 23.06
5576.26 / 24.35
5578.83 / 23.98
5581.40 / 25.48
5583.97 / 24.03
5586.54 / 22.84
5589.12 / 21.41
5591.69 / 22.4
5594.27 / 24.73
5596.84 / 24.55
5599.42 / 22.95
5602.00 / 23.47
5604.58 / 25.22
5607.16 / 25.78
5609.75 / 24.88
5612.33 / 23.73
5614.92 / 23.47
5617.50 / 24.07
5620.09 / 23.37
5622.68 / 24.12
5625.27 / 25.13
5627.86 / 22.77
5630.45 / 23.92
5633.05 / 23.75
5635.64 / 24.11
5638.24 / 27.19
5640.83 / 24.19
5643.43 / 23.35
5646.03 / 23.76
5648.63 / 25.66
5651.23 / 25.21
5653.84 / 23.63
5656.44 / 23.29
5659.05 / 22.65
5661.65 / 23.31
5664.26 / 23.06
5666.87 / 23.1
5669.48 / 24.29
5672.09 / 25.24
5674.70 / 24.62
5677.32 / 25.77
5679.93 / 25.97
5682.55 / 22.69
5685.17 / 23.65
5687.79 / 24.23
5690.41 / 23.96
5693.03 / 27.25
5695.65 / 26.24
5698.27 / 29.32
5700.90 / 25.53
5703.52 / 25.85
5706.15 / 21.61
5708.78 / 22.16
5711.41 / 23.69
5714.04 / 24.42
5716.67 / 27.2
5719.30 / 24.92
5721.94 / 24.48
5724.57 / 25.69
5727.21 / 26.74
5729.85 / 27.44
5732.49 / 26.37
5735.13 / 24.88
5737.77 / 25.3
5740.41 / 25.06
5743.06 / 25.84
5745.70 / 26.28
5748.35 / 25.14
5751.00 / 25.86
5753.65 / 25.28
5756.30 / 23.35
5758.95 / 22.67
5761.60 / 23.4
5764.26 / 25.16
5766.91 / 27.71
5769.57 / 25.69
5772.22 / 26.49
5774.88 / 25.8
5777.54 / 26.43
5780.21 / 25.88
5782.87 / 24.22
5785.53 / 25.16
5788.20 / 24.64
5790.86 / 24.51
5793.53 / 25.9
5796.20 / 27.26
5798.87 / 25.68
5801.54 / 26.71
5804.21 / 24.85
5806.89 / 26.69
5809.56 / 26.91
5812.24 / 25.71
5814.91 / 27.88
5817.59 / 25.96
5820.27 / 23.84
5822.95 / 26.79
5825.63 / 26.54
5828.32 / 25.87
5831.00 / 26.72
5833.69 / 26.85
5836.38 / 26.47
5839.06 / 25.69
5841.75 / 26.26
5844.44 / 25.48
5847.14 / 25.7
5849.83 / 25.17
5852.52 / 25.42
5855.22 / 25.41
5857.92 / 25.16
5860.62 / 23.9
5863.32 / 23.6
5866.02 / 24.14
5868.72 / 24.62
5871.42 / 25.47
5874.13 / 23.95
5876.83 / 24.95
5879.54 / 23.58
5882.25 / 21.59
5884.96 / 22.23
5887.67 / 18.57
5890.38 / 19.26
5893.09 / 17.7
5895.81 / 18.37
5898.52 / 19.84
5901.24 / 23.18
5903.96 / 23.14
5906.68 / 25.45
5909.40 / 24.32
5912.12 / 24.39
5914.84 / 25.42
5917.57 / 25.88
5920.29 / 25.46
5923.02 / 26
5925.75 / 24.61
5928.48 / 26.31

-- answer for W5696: -0.109 mag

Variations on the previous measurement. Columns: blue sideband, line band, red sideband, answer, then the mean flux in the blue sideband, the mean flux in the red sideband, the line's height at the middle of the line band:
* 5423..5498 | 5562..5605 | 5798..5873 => 0.025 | 23.6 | 25.7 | 24.3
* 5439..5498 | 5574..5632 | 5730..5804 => 0.023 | 23.6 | 25.5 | 24.4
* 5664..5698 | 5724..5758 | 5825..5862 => -0.019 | 24.8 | 25.7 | 25.2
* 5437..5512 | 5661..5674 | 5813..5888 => 0.023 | 23.7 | 25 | 24.4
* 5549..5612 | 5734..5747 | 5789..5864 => -0.012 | 24.1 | 25.8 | 25.2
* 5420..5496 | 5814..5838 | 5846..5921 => -0.125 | 23.7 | 23.4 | 23.4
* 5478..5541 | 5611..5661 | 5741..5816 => 0.033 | 24.1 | 25.6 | 24.8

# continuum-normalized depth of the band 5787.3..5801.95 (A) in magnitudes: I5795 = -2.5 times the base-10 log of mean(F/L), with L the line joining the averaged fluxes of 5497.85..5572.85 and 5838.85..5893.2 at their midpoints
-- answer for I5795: -0.083 mag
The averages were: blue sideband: 24.1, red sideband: 23.8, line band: 25.8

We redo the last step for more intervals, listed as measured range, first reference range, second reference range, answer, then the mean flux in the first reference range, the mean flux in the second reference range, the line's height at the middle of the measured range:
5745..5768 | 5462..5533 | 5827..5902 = -0.051 mag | 23.8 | 23.8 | 23.8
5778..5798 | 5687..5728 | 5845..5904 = -0.056 mag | 25.2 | 23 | 24.1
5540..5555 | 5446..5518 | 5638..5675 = -0.043 mag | 23.6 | 24.1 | 23.8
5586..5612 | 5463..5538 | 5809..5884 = 0.019 mag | 23.8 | 25.3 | 24.3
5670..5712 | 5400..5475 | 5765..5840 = 0.017 mag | 23.6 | 26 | 25.3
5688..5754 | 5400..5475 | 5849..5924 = -0.088 mag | 23.6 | 23.4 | 23.5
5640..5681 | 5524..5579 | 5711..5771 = 0.029 mag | 24.2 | 25.4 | 24.8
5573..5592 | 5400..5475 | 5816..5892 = 0.018 mag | 23.6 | 24.6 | 23.9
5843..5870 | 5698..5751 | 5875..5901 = -0.147 mag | 25.3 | 20.8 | 21.7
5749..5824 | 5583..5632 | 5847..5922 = -0.090 mag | 23.8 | 23.4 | 23.6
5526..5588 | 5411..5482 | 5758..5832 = 0.004 mag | 23.6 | 25.8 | 24.3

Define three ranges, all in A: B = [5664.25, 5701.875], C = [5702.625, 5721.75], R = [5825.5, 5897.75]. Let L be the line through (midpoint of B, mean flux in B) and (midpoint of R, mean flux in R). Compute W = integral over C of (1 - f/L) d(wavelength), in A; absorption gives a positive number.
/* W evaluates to 0.48 A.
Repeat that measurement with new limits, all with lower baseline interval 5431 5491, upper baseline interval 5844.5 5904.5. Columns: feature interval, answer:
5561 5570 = -0.40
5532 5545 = -0.70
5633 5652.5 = -1.24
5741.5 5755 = -1.48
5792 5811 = -2.63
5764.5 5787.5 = -2.74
